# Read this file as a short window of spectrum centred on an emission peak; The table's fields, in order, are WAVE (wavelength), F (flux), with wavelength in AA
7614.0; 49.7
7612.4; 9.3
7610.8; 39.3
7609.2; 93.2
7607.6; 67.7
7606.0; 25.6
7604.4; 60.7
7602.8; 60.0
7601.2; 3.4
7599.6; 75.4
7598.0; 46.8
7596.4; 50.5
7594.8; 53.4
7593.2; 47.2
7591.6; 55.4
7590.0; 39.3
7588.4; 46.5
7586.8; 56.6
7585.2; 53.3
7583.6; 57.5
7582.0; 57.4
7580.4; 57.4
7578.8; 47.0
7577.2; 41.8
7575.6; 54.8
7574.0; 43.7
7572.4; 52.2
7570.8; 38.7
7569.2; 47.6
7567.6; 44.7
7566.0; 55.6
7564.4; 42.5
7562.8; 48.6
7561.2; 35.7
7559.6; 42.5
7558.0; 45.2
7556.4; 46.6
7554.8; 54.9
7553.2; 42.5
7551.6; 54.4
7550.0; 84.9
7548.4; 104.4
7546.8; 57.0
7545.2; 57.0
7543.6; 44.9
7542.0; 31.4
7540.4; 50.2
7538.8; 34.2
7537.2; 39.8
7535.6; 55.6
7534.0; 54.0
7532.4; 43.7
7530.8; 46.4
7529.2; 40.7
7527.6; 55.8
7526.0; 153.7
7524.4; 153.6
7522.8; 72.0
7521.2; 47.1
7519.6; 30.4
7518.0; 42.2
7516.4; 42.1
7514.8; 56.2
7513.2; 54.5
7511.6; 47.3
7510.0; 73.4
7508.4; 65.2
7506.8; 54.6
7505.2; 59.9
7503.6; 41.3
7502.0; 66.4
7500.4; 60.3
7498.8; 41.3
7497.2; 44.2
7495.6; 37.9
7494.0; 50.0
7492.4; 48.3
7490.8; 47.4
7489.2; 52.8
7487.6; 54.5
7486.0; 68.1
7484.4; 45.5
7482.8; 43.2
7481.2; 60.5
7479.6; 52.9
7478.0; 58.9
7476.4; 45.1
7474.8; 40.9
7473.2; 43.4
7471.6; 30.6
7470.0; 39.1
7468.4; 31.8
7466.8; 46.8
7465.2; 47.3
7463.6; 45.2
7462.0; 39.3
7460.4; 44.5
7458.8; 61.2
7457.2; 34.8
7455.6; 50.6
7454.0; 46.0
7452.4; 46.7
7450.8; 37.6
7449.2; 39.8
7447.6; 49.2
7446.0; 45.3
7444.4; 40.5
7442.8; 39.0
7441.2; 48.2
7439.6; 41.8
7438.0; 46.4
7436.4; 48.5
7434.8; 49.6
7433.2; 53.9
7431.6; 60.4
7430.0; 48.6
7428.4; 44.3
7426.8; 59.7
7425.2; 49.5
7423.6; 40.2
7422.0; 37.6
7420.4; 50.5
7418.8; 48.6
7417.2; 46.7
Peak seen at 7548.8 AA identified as [N II] 6583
